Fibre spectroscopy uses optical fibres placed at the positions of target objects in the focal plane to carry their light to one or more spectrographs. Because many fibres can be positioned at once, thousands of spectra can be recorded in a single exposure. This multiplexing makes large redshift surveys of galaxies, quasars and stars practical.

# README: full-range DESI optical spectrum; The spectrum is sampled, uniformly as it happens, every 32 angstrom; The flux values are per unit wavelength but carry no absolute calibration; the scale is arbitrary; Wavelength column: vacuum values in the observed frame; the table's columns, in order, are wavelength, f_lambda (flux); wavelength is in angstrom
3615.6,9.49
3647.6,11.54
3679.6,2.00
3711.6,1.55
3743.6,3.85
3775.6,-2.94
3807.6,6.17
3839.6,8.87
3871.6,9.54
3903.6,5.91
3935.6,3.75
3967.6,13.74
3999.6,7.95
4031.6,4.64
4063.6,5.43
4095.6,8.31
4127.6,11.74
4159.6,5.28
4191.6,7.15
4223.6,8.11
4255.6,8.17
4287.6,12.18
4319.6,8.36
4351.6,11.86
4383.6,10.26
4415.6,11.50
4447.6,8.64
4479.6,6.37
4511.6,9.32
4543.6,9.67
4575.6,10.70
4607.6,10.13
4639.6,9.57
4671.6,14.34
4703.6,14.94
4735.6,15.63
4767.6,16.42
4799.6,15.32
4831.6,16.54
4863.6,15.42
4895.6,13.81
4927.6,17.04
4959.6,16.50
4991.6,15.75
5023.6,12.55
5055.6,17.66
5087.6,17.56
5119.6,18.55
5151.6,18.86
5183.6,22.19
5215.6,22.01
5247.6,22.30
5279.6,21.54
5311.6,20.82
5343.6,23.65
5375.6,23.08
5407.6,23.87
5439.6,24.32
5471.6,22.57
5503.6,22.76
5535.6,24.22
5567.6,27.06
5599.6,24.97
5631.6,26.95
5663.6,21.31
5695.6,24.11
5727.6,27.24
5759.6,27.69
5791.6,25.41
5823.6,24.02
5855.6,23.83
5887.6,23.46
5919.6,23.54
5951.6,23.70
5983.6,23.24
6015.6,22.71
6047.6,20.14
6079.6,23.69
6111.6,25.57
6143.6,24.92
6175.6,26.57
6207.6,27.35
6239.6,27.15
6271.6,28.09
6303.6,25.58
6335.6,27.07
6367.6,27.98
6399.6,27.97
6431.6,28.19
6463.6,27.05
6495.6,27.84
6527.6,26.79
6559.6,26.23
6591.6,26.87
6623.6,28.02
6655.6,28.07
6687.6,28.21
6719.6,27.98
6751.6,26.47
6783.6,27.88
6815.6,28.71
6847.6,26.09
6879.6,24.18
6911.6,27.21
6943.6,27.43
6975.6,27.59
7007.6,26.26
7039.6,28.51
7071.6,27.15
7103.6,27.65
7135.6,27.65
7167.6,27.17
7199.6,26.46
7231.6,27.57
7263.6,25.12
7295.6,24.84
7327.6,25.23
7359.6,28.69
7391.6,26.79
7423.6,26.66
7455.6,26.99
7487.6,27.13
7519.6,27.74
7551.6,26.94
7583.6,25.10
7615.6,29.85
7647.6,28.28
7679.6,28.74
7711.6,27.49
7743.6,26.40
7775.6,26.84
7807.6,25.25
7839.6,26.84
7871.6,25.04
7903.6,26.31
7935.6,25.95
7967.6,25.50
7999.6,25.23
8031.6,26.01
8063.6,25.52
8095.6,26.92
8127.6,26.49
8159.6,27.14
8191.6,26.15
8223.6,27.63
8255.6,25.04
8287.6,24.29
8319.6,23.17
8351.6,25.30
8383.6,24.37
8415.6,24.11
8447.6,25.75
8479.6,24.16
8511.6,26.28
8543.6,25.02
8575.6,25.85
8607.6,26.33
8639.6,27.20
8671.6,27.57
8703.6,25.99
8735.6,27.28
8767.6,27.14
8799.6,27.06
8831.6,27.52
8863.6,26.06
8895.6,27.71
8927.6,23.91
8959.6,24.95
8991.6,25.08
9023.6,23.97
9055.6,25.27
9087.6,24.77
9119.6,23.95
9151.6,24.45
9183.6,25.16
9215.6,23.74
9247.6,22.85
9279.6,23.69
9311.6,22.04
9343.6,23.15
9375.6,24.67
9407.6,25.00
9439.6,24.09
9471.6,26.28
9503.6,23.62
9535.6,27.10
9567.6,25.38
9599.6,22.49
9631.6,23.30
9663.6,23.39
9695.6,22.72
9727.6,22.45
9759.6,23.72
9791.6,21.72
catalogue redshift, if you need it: 0.17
